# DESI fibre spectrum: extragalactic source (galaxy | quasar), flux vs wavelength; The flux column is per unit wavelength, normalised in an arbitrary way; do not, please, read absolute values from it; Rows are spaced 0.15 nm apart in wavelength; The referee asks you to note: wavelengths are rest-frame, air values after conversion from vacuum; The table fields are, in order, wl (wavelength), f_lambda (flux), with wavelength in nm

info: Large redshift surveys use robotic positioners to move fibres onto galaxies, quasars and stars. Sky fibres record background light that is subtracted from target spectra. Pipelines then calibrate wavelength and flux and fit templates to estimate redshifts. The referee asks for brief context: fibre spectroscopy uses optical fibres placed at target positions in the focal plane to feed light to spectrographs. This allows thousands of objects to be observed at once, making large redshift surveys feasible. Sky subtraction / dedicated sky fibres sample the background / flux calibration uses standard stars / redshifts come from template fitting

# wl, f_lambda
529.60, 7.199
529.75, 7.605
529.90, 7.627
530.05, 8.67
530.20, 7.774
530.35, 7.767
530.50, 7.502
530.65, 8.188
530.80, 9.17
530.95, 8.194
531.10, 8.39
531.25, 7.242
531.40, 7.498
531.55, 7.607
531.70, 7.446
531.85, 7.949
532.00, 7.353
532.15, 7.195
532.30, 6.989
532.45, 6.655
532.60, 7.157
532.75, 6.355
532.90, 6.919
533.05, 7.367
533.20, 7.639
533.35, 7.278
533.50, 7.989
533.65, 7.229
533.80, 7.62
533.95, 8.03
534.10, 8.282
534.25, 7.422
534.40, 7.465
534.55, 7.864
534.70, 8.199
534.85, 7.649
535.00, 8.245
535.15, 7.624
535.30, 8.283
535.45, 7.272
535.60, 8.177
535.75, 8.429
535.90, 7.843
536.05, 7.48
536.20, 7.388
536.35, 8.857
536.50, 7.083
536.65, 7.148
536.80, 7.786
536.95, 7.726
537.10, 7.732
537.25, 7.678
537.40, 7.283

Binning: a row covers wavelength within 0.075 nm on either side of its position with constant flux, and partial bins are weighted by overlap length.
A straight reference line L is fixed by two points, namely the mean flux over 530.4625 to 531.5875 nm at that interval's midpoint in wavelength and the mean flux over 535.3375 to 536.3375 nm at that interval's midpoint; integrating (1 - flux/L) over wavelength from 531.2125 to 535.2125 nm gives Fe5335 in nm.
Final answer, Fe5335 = 0.22 nm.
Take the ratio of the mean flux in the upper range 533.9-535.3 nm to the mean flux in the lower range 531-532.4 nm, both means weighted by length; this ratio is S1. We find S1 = 1.05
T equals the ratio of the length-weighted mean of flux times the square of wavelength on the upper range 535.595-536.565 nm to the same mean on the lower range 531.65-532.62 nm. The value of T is 1.1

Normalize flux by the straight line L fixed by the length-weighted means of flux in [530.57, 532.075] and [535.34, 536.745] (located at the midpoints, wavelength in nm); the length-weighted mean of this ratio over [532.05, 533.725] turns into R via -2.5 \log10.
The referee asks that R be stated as 0.10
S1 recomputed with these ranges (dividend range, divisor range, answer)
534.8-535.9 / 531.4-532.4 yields 1.07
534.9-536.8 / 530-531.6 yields 0.98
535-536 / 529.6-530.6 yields 1.02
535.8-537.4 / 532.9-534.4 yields 1.01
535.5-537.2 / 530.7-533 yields 1.04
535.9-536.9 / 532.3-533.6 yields 1.07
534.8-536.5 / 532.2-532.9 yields 1.16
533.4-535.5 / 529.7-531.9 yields 0.99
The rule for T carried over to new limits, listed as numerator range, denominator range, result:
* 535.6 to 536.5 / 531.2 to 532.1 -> 1.07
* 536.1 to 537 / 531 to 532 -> 1.02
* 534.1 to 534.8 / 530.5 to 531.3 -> 0.96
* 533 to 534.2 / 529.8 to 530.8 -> 0.97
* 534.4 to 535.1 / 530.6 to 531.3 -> 0.97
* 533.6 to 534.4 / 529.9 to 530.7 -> 0.98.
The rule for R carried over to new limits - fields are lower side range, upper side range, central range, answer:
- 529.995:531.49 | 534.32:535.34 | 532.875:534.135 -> 0.05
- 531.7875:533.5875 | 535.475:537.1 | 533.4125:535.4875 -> -0.04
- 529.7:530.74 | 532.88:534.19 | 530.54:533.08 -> 0.04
